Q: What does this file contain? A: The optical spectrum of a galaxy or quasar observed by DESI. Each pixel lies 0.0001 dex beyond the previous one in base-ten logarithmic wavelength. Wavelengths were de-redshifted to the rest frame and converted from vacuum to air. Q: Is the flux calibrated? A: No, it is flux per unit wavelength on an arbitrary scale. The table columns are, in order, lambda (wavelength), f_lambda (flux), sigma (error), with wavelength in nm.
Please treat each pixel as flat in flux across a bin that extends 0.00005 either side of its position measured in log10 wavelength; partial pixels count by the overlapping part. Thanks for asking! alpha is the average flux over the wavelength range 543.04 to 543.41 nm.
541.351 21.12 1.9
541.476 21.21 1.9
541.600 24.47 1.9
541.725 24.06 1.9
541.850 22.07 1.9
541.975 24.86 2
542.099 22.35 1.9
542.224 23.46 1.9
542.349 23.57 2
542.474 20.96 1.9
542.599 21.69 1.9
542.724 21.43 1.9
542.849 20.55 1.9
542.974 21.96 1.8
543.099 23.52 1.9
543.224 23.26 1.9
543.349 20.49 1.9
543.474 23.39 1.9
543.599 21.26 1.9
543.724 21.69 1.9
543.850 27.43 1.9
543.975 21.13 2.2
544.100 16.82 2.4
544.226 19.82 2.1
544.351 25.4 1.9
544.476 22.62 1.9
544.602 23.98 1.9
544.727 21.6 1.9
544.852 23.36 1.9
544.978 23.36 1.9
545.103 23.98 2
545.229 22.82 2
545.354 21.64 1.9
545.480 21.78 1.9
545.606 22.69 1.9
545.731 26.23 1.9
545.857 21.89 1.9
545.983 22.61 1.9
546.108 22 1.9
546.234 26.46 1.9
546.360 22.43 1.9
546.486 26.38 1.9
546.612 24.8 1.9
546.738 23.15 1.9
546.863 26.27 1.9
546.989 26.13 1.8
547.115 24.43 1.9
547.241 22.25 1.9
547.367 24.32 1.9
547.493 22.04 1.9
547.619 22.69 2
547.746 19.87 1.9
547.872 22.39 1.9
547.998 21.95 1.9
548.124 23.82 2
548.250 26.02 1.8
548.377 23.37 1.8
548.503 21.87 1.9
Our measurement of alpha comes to 22.4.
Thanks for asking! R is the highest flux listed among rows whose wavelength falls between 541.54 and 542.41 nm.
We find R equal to 24.86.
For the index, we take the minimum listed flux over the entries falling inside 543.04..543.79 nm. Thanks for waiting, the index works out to 20.49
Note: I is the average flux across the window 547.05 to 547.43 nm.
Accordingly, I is 23.7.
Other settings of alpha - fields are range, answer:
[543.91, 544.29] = 19.3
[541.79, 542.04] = 23.5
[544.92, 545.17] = 23.7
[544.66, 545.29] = 23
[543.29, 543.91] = 22.8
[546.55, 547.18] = 25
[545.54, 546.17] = 23.1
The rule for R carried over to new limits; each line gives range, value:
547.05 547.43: 24.43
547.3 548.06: 24.32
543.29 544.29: 27.43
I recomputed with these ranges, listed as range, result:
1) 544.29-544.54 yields 24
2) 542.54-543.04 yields 21.4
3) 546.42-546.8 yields 24.7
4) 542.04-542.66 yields 22.4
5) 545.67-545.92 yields 24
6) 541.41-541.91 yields 22.9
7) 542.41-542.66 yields 21.3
